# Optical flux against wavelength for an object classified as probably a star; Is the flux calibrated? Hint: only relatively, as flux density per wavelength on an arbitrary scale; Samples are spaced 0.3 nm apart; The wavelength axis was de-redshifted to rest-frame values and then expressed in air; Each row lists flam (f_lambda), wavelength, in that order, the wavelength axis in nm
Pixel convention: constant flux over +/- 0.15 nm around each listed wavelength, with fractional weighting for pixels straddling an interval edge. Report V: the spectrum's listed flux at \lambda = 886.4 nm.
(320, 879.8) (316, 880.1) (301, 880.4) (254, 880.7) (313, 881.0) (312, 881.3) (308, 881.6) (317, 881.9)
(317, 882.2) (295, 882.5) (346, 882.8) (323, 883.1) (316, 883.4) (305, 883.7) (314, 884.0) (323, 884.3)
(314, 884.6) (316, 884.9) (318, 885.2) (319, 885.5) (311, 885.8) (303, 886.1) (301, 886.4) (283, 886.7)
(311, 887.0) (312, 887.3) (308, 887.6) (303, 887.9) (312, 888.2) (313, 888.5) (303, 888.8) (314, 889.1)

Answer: 301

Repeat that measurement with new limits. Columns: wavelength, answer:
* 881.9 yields 317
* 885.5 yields 319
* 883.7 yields 305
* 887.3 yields 312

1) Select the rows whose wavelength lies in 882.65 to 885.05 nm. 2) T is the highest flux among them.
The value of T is 346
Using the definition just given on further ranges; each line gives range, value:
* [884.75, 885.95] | 319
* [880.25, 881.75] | 313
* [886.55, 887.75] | 312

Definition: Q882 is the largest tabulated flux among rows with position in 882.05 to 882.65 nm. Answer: 317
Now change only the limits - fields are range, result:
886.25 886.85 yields 301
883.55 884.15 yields 314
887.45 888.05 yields 308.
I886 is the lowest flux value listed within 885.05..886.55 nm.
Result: 301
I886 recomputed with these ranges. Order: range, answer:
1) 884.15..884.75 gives 314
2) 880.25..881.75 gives 254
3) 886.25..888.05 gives 283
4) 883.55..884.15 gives 305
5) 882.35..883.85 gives 295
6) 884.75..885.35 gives 316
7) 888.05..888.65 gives 312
